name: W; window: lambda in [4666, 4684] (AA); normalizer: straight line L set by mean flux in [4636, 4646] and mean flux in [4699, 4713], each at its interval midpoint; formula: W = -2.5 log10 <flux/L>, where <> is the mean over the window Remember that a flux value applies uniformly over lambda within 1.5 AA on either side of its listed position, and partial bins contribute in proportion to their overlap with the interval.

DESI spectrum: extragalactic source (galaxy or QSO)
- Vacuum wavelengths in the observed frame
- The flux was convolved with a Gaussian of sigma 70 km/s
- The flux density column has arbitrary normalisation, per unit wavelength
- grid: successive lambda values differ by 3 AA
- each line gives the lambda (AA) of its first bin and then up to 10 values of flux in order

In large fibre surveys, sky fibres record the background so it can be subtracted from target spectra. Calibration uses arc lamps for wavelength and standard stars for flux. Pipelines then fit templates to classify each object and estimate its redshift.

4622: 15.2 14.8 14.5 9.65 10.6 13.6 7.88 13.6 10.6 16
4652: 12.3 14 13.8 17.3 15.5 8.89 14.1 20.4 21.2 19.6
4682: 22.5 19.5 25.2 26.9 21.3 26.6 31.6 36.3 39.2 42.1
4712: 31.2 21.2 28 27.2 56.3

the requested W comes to 0.343 mag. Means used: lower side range 11.4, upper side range 36.4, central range 18.1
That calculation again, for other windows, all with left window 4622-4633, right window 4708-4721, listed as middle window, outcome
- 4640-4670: 0.350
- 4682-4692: 0.048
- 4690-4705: -0.090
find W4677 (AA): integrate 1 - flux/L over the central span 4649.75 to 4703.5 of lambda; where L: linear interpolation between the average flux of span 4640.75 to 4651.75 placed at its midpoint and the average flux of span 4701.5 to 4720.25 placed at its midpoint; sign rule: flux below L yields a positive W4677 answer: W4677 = 6.0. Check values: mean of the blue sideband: 12.9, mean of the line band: 20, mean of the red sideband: 32.8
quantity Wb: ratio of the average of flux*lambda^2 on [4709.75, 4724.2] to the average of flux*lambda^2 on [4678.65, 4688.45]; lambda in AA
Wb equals 1.46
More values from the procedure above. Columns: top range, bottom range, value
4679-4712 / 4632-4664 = 2.25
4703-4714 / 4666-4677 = 2.29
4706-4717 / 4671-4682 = 1.61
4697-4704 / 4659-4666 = 2.09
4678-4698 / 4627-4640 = 2.05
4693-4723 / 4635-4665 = 2.38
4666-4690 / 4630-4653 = 1.66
